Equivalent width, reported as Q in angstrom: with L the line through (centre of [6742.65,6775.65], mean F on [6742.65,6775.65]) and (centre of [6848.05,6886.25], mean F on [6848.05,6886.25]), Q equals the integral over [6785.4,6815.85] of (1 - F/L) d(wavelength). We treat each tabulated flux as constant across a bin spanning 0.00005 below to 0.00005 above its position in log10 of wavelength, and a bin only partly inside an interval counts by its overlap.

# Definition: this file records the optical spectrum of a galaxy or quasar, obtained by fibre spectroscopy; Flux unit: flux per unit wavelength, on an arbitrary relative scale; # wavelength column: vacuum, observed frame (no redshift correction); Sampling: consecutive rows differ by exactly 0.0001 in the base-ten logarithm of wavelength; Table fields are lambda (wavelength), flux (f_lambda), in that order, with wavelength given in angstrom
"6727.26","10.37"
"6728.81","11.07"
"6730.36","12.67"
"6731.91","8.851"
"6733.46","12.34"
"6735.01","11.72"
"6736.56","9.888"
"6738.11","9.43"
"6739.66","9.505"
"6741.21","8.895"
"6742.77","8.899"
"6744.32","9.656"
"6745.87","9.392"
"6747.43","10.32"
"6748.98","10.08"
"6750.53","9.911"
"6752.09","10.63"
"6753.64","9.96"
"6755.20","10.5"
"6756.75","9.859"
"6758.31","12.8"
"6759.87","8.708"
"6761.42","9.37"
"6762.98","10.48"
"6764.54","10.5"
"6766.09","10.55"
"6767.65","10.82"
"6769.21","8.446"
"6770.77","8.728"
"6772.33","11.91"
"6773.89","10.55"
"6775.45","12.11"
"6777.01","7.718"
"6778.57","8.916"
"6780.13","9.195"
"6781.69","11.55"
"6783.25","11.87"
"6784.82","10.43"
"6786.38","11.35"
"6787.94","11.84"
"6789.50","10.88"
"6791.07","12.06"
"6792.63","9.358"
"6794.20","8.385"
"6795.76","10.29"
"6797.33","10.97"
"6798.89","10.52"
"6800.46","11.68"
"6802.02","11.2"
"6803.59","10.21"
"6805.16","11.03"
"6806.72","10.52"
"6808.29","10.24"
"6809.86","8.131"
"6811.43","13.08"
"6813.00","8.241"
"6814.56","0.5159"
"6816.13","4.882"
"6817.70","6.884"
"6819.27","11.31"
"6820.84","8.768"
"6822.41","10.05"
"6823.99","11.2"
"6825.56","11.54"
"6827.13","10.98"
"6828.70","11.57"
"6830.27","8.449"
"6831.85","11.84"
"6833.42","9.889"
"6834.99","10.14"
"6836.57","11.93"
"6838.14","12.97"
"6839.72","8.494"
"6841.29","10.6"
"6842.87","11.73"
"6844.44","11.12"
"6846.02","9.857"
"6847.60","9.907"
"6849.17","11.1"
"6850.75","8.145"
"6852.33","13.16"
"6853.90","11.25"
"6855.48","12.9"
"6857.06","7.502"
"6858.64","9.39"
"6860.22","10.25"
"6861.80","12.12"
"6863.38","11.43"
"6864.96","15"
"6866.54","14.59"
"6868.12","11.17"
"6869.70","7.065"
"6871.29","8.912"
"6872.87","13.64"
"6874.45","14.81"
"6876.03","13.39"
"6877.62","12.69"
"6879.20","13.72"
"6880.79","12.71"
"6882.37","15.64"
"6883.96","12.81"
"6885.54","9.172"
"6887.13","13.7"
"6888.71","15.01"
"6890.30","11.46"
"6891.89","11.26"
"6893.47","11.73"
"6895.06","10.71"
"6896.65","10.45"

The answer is 2.3 angstrom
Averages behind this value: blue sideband 10.2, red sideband 11.8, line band 9.94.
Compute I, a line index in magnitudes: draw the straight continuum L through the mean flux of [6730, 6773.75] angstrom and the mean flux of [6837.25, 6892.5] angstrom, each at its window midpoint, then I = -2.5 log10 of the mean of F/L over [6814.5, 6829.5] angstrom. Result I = 0.21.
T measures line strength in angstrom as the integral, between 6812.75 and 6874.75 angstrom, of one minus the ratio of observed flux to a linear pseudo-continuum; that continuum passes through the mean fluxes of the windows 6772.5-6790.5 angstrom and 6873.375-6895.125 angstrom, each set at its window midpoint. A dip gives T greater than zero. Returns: 8.5 angstrom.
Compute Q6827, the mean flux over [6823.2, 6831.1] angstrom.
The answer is 10.7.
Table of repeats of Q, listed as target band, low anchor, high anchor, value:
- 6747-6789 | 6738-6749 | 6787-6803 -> -1.1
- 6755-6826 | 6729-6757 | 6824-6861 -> 2.8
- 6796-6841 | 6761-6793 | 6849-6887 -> 4.7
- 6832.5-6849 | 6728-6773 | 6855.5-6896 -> 1.2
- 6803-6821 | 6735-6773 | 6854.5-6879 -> 3.7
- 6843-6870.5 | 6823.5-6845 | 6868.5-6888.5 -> 1.7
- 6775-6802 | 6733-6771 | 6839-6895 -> 0.1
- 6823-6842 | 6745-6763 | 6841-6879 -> 0.4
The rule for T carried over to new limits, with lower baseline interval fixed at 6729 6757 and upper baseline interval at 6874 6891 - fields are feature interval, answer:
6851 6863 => 1.70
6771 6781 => 0.79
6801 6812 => 0.88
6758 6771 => 0.76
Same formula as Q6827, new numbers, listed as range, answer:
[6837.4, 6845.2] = 11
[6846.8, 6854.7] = 10.7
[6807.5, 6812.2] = 10.5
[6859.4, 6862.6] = 11.2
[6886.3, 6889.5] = 14.3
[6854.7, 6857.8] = 10.2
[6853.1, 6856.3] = 12.1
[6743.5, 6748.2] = 9.78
